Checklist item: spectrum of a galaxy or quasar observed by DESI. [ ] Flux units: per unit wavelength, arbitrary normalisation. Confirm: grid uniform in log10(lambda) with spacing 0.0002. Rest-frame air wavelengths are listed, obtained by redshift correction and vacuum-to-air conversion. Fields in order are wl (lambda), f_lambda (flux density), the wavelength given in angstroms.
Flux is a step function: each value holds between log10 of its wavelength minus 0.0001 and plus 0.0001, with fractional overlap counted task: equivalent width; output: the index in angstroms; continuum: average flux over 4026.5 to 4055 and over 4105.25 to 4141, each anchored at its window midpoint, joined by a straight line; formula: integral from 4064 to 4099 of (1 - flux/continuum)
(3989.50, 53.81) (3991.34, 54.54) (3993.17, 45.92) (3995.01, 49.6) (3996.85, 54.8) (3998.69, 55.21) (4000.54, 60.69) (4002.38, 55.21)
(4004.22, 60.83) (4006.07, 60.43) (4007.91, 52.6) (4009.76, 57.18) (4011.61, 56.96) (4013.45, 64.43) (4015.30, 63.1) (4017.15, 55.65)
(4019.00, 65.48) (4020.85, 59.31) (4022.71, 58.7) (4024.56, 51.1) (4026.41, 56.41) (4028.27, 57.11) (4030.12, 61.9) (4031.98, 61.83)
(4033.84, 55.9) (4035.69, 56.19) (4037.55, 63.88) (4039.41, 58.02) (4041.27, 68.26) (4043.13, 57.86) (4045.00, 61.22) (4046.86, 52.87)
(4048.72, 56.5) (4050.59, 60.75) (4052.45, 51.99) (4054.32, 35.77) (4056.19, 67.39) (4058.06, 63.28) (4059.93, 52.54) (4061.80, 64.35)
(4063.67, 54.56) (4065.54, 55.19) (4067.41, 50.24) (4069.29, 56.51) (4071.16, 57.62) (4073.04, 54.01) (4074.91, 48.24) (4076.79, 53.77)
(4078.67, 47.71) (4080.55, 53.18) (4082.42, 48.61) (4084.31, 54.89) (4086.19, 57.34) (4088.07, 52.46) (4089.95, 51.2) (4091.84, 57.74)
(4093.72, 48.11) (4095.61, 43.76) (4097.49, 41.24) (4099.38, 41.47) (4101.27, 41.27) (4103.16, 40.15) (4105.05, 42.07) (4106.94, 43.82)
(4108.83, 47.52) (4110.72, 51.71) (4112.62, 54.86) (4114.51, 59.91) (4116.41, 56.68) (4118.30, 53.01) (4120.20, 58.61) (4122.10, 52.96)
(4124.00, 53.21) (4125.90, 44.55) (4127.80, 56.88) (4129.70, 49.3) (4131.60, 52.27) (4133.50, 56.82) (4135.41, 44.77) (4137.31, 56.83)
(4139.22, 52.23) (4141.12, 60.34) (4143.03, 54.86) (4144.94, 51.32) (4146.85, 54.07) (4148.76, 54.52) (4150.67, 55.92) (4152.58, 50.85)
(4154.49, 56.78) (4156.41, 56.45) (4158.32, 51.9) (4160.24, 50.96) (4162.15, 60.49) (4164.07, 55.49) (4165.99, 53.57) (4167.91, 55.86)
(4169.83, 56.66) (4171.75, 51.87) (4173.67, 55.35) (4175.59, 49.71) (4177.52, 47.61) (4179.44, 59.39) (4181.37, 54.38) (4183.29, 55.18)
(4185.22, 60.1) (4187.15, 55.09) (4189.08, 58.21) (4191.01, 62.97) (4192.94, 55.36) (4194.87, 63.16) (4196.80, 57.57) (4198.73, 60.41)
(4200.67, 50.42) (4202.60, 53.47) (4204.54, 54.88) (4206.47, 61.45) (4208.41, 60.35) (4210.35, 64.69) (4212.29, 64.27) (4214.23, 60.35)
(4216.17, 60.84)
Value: 2.2 angstroms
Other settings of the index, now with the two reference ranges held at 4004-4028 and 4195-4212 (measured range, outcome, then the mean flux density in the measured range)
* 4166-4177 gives 0.9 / 53.6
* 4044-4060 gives 0.7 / 56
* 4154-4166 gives 0.7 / 55.1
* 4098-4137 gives 5.6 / 50.1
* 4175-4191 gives 0.8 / 55.5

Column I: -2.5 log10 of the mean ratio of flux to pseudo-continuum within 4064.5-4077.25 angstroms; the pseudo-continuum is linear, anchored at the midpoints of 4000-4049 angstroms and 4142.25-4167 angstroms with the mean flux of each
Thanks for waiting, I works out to 0.071 mag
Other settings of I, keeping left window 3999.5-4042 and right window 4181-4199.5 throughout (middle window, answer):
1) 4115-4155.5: 0.09 mag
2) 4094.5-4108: 0.36 mag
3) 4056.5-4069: 0.03 mag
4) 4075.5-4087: 0.13 mag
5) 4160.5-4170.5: 0.05 mag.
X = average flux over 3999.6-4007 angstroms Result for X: 59.3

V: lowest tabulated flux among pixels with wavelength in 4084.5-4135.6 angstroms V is 40.15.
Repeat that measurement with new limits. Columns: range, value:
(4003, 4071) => 35.77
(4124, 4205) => 44.55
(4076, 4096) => 43.76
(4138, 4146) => 51.32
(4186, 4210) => 50.42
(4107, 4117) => 47.52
